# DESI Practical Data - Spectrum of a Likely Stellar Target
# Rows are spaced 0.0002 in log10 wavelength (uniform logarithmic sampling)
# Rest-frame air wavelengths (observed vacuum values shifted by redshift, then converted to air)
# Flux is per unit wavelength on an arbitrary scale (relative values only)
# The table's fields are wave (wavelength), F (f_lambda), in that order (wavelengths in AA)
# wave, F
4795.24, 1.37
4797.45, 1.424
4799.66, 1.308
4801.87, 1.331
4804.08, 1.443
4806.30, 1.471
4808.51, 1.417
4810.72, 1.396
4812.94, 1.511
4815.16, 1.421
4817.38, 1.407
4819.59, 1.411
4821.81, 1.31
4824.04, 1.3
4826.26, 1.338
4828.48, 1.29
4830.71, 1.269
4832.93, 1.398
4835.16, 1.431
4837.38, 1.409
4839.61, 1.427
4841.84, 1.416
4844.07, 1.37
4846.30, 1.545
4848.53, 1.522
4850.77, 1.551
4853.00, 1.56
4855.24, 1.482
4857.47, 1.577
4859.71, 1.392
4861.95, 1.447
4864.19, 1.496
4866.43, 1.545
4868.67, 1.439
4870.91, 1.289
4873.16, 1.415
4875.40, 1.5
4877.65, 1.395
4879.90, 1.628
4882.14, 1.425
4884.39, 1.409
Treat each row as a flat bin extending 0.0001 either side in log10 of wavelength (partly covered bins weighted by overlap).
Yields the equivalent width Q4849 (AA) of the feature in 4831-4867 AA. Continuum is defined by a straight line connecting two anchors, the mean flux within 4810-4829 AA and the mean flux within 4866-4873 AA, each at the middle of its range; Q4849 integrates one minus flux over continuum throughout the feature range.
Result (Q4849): -1.80 AA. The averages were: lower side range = 1.38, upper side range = 1.41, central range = 1.47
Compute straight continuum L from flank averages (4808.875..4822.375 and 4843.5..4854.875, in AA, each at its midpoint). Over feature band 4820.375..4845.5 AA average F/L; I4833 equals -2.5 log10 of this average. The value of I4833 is 0.08 mag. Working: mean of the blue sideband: 1.41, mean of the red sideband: 1.51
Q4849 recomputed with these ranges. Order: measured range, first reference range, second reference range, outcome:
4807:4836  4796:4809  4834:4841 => 0.68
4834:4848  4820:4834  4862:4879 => -0.78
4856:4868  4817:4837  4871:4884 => -0.56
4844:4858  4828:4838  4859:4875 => -1.22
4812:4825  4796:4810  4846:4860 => 0.40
